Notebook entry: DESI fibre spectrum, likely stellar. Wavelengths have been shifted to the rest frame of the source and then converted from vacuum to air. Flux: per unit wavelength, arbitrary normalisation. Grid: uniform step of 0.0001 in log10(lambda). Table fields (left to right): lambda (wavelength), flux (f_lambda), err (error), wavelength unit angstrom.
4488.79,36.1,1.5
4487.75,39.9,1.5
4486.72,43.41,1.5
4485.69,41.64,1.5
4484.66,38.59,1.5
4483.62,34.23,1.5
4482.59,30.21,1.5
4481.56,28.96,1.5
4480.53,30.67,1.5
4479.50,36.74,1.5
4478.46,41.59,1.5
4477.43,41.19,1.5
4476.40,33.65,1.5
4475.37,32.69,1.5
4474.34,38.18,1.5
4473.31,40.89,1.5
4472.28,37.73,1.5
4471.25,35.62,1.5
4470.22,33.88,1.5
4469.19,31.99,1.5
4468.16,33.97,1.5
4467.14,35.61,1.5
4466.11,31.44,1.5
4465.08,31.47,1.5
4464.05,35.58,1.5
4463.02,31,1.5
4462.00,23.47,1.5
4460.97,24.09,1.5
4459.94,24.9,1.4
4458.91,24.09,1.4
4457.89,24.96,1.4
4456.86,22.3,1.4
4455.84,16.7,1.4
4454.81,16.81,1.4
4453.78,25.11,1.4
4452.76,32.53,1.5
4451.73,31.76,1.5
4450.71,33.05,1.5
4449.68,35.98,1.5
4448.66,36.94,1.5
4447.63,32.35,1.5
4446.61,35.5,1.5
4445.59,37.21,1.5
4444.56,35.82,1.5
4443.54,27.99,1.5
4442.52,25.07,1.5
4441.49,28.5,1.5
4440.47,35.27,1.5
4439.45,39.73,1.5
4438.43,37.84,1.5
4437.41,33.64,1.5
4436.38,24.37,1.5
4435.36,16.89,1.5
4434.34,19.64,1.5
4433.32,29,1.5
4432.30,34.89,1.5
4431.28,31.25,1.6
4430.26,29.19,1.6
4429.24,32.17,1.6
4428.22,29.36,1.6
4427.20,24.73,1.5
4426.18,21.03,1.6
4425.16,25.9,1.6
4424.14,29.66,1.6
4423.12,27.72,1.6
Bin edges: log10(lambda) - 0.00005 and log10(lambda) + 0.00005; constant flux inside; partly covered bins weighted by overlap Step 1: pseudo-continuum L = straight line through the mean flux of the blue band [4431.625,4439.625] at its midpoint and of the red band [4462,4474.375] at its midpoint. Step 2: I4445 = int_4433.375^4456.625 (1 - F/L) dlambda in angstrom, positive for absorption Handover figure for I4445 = 0.5 angstrom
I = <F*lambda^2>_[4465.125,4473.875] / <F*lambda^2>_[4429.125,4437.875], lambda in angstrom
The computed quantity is 1.29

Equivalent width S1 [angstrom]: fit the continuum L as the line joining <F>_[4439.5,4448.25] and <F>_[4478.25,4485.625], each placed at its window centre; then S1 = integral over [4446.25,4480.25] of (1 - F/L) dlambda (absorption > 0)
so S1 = 2.07 angstrom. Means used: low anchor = 32.7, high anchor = 34.5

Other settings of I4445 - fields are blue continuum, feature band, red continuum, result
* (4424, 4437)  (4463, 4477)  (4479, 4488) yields -0.5 angstrom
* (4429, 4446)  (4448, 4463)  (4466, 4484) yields 2.6 angstrom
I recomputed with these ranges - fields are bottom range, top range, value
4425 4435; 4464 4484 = 1.29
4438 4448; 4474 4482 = 1.07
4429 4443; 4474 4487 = 1.24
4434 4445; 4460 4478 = 1.14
